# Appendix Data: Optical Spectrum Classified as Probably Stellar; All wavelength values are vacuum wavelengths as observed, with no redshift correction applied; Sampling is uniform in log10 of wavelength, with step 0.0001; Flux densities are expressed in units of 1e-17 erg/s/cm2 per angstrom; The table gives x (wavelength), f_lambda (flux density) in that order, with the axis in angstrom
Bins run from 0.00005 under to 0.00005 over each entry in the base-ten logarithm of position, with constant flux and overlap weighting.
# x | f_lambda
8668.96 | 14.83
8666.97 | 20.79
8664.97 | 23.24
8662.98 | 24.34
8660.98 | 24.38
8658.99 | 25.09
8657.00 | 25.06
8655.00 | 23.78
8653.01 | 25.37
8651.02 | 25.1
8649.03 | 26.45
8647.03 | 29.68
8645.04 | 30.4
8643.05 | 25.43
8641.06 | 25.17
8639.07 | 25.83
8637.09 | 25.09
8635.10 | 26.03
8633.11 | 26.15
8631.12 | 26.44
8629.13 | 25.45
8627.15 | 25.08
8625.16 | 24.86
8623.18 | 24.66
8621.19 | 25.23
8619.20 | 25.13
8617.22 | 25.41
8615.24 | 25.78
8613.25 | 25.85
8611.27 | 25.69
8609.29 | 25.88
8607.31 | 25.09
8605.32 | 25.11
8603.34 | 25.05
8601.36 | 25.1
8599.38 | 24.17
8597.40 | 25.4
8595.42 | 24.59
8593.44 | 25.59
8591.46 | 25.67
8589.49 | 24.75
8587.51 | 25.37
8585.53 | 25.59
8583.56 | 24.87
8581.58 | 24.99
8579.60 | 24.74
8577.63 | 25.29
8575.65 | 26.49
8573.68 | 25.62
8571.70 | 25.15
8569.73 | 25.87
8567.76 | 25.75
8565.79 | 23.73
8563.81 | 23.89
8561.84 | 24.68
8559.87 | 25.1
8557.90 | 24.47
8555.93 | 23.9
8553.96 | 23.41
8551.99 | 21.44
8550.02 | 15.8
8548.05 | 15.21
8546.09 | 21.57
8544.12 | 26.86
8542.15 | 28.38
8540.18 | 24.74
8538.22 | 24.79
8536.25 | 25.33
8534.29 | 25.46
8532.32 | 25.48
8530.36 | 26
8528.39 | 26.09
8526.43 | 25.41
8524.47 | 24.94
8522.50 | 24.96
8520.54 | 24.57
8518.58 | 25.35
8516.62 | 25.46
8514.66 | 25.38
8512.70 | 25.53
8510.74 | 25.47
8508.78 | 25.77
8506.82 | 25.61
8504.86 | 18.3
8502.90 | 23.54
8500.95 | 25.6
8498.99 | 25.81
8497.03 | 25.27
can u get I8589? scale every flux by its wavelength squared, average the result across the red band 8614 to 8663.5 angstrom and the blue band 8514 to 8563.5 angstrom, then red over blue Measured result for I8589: 1.1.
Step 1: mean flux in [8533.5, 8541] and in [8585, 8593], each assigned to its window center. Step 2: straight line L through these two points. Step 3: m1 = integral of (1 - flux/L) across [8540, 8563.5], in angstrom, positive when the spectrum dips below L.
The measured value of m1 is 2.09 angstrom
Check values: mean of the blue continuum 25.1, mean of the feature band 22.9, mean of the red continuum 25.4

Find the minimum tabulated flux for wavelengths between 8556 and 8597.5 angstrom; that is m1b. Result 23.73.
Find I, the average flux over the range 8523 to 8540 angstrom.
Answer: 25.4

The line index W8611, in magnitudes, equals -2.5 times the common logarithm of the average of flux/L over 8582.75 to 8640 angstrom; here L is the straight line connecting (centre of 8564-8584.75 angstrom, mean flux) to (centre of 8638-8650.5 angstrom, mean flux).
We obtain 0.035 mag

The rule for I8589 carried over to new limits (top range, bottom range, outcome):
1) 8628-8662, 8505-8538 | 1.06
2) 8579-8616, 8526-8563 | 1.07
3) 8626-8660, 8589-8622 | 1.04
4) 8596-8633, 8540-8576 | 1.08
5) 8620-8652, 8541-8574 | 1.13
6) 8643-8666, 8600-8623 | 1.02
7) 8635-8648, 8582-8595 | 1.08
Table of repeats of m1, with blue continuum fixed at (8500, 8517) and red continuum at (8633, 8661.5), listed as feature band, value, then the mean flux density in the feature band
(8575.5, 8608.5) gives 0.3 angstrom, 25.1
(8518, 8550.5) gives 0.6 angstrom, 24.3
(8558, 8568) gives 0.2 angstrom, 24.5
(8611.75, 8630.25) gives 0.3 angstrom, 25.3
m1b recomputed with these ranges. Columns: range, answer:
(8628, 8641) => 25.09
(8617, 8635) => 24.66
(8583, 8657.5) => 23.78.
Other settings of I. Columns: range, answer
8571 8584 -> 25.3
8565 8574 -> 25.2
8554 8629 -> 25.1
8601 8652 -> 25.8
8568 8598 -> 25.3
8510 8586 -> 24.5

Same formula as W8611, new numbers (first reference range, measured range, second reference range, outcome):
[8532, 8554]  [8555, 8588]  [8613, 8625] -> -0.05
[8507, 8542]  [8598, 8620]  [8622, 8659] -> 0.02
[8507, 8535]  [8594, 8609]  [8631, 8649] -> 0.05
